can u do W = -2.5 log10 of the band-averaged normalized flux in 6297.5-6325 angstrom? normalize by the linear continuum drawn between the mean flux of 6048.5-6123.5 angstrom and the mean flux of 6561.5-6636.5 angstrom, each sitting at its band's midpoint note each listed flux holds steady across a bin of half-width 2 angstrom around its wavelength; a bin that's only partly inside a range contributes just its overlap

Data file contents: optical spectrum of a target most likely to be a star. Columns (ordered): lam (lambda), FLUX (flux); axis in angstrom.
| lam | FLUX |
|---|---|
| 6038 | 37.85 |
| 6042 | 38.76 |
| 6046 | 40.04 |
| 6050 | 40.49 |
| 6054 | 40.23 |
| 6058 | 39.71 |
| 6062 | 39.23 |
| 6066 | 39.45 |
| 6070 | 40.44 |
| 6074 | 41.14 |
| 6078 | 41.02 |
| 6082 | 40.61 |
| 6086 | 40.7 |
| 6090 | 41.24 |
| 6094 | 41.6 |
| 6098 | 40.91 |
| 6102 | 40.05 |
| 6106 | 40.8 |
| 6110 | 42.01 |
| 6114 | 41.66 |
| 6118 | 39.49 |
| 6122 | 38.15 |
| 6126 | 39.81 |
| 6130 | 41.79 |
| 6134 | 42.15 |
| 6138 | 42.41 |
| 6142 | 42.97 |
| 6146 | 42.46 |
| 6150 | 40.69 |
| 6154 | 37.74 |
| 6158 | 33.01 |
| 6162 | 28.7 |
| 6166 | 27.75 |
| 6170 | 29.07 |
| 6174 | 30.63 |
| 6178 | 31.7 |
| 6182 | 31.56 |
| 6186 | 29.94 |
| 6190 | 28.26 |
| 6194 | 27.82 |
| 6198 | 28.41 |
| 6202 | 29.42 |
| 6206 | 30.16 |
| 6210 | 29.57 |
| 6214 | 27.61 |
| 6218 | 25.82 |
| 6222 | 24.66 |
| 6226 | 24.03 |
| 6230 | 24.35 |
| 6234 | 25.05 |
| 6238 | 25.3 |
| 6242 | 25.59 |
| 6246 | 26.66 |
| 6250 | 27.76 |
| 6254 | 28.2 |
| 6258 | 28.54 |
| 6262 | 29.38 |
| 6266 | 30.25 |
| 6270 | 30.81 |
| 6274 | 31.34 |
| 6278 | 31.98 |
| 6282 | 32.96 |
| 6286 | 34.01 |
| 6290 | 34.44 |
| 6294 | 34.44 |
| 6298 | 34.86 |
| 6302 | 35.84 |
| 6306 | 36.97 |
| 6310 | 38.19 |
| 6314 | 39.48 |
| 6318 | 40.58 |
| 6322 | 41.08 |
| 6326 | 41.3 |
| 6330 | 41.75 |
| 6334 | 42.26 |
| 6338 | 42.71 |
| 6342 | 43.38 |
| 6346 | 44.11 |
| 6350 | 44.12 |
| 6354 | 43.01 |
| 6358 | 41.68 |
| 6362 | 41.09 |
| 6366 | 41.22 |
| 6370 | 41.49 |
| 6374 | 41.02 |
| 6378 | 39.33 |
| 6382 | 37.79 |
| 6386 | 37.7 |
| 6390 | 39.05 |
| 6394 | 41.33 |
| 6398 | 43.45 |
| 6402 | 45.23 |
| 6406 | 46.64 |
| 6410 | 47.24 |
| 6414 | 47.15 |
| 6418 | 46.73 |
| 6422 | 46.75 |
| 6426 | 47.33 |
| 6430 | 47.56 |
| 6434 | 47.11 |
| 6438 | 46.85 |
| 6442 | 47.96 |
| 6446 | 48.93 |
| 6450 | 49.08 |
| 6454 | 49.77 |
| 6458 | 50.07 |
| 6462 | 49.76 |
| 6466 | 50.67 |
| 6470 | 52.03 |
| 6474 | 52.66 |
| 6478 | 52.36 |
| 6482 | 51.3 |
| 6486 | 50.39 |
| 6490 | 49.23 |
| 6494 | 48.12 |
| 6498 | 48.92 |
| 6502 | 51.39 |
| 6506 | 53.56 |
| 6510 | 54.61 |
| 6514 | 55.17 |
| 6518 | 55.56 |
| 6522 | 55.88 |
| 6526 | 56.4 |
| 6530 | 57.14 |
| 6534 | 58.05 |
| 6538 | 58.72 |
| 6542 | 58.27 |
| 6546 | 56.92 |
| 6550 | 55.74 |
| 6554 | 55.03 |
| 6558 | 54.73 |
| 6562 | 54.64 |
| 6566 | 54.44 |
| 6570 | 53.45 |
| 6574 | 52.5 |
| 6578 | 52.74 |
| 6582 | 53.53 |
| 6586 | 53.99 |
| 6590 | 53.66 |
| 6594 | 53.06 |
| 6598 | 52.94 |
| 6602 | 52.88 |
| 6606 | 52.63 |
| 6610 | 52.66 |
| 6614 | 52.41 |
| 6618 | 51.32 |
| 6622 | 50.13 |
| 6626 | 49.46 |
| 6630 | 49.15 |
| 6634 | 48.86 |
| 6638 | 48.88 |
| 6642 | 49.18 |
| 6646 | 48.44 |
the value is 0.19 mag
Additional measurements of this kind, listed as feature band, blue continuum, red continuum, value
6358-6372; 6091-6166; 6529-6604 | 0.157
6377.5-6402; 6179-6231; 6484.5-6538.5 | 0.084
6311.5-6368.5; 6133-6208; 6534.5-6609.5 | 0.007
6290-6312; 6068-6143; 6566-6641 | 0.252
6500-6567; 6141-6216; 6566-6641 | -0.147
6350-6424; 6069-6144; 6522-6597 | 0.167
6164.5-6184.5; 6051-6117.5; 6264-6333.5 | 0.269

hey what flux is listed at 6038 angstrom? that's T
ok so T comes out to 37.85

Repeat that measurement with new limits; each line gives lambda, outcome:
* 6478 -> 52.36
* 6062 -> 39.23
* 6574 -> 52.5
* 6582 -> 53.53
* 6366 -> 41.22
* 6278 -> 31.98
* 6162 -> 28.7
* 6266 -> 30.25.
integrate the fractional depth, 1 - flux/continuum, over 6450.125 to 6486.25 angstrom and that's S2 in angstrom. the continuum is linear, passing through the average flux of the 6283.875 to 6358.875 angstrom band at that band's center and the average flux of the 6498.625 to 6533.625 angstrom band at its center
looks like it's 0.1 angstrom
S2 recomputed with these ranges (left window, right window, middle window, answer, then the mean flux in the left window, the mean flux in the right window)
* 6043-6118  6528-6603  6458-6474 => 0.3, 40.6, 54.9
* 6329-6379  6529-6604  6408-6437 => -0.5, 42.2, 54.8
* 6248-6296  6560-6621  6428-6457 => -3.6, 31.2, 53.1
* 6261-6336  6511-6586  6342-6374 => -1.4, 36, 55.4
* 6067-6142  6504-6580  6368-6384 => 3.2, 40.9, 55.5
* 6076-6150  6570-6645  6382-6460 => 3.0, 41.1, 51.7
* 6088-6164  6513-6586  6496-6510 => 0.5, 39.9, 55.5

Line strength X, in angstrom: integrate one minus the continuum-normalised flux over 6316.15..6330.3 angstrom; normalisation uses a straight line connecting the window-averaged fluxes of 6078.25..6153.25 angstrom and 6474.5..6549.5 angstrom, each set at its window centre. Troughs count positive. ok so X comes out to 2.0 angstrom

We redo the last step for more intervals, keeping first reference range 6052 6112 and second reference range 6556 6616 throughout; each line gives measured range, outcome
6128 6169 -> 4.4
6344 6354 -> 0.7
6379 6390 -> 2.3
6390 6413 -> 2.0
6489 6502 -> 0.5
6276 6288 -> 3.3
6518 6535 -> -1.6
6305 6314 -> 1.6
